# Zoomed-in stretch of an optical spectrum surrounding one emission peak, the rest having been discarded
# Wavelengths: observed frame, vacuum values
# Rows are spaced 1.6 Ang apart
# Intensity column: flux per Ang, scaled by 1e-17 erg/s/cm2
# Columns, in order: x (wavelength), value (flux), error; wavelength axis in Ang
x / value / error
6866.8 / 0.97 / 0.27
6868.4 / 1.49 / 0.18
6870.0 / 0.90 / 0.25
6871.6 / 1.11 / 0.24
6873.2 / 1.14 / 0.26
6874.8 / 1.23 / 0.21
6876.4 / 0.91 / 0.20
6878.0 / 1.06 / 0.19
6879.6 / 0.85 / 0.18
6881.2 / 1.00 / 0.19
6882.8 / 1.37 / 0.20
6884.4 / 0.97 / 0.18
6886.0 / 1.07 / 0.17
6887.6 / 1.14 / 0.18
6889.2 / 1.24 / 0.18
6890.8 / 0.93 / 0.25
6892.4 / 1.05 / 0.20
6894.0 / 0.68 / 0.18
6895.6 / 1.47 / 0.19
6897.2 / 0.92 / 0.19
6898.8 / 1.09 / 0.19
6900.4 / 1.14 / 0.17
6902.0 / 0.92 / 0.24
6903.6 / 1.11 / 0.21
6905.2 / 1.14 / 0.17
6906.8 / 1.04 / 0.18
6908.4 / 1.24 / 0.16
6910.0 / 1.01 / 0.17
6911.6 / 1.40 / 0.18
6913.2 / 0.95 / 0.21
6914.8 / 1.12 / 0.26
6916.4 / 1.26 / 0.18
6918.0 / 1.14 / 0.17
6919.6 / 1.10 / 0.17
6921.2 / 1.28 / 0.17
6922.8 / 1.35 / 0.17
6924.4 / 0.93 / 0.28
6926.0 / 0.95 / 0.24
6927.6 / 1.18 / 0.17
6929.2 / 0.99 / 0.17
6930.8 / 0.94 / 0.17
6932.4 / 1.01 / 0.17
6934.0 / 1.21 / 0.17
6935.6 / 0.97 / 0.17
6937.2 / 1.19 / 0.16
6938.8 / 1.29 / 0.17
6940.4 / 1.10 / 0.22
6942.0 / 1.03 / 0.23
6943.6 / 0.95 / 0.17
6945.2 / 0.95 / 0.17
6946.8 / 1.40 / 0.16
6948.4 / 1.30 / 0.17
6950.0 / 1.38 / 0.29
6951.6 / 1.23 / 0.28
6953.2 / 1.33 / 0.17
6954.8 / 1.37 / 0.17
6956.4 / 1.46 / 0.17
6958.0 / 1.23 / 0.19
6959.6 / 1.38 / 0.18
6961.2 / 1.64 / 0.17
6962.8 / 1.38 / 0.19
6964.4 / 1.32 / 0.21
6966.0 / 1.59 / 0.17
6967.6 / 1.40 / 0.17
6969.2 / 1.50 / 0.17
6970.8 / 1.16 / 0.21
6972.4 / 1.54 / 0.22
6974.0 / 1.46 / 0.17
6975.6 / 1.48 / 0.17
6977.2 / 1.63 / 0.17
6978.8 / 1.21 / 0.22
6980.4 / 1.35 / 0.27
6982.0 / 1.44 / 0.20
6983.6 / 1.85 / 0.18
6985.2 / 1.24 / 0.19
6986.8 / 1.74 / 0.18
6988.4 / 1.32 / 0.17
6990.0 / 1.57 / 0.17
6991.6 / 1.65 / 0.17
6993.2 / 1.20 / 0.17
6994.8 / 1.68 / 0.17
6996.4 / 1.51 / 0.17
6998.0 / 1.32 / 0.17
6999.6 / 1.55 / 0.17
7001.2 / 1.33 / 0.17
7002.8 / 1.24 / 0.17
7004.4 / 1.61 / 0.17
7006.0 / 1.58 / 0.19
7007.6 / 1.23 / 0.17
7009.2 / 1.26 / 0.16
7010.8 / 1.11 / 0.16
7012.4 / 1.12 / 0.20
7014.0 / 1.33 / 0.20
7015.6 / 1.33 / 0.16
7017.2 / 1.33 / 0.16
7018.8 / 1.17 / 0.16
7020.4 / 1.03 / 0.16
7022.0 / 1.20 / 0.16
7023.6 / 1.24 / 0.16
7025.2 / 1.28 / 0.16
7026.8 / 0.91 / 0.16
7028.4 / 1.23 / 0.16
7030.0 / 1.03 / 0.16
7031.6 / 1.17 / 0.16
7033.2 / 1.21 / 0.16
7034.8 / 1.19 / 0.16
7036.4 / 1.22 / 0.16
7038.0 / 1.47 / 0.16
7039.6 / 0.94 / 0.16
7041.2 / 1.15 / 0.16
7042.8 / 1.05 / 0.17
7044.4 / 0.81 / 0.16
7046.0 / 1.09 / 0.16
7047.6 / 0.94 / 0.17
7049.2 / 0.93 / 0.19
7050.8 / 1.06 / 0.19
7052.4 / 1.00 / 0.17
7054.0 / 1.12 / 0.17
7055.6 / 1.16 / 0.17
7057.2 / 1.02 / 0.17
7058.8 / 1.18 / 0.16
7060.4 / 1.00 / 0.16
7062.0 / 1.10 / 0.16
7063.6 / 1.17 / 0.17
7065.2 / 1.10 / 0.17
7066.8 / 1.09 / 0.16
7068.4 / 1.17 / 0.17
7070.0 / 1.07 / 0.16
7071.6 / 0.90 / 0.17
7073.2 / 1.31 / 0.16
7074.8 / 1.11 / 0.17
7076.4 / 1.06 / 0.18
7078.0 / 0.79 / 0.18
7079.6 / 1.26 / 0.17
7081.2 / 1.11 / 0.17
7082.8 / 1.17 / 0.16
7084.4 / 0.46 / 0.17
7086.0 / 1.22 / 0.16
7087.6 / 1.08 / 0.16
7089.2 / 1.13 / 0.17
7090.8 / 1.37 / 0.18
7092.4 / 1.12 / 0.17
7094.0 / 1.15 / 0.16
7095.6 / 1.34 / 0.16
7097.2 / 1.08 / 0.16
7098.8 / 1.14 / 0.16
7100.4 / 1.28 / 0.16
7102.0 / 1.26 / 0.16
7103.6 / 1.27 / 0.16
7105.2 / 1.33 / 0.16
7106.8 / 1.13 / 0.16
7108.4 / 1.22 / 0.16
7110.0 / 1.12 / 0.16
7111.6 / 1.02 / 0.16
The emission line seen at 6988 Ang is Mg II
